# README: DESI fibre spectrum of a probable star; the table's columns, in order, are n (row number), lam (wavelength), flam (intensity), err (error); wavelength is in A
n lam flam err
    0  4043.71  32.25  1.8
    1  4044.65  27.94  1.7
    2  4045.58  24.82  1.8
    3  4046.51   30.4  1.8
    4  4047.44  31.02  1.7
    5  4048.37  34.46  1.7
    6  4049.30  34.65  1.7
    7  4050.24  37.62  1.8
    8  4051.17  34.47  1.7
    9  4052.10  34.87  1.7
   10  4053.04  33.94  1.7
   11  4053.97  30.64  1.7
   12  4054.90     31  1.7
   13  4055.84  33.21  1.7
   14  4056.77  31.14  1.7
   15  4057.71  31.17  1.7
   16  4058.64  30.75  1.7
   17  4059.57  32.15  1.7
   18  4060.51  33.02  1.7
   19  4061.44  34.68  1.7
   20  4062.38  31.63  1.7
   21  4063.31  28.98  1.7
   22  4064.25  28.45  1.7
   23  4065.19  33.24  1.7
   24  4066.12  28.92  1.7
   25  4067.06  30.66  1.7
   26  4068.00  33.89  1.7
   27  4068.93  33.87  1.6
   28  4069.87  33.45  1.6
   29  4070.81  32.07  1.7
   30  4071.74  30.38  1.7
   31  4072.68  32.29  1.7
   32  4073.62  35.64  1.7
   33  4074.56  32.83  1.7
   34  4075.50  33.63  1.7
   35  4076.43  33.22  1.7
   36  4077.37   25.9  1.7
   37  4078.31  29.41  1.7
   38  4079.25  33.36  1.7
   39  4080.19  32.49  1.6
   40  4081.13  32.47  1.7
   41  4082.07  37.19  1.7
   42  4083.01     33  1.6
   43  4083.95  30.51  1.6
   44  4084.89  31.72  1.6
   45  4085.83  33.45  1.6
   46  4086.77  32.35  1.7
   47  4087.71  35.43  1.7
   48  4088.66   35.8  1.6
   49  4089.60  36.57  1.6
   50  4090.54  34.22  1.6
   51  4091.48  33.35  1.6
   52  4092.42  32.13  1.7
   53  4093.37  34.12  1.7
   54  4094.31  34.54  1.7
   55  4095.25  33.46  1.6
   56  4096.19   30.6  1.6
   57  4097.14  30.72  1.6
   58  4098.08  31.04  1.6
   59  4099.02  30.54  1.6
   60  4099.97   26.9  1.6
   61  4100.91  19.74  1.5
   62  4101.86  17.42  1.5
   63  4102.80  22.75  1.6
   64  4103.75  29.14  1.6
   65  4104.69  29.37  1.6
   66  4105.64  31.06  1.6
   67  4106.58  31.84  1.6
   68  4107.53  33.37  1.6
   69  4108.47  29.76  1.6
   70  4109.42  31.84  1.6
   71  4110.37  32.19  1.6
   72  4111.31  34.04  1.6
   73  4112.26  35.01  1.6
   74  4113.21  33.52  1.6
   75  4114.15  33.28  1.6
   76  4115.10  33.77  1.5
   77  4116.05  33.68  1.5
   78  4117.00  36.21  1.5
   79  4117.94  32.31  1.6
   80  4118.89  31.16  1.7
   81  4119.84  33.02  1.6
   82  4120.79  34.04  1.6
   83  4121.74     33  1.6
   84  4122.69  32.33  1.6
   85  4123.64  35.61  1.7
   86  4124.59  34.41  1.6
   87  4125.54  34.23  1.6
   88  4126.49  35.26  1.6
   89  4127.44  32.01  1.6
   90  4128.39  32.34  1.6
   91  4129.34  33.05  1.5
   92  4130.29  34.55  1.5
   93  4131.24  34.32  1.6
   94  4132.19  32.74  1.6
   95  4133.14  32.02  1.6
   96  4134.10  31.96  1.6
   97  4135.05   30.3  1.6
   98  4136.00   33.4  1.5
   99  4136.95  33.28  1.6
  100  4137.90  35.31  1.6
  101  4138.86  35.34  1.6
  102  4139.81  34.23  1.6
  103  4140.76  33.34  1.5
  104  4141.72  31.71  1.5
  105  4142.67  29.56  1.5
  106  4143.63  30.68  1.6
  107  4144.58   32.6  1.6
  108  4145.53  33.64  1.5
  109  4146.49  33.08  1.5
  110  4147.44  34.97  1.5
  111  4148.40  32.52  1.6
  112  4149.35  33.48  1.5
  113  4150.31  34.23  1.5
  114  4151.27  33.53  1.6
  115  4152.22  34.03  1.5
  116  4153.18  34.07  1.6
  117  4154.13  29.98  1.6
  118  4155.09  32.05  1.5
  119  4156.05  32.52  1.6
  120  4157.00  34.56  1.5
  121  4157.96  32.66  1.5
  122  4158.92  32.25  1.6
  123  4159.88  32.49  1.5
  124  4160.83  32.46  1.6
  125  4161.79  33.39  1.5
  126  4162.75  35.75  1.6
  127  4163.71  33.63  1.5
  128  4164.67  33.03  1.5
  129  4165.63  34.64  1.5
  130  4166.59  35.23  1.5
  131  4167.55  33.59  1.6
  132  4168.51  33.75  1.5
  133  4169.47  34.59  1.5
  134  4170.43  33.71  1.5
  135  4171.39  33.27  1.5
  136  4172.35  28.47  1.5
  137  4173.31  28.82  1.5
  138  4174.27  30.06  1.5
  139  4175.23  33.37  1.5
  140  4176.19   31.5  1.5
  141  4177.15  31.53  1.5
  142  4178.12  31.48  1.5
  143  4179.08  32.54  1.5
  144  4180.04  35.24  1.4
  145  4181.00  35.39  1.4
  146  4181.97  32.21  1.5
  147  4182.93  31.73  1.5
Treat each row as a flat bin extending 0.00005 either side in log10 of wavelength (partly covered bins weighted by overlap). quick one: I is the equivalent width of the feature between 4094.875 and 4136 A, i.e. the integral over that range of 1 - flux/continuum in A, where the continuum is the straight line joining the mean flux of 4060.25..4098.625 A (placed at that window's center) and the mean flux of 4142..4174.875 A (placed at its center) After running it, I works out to 1.3 A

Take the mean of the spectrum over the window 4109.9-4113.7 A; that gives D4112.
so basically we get 33.8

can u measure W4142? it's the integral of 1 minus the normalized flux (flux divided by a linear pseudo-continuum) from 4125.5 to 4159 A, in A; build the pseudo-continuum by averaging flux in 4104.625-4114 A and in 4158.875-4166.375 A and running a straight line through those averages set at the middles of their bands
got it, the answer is 0.07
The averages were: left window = 32.4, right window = 33.6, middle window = 33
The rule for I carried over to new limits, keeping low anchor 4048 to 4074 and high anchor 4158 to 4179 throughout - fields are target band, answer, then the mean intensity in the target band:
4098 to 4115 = 1.5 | 29.7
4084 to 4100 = -0.1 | 32.9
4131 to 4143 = -0.1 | 32.9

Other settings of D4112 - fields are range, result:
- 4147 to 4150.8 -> 33.7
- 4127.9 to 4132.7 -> 33.4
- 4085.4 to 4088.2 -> 33.7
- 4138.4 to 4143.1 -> 32.9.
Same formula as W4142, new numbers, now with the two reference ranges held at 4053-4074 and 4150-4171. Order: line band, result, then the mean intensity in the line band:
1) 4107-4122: -0.2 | 33.1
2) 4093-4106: 1.6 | 28.6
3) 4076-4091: -0.3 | 32.9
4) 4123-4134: -0.2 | 33.6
